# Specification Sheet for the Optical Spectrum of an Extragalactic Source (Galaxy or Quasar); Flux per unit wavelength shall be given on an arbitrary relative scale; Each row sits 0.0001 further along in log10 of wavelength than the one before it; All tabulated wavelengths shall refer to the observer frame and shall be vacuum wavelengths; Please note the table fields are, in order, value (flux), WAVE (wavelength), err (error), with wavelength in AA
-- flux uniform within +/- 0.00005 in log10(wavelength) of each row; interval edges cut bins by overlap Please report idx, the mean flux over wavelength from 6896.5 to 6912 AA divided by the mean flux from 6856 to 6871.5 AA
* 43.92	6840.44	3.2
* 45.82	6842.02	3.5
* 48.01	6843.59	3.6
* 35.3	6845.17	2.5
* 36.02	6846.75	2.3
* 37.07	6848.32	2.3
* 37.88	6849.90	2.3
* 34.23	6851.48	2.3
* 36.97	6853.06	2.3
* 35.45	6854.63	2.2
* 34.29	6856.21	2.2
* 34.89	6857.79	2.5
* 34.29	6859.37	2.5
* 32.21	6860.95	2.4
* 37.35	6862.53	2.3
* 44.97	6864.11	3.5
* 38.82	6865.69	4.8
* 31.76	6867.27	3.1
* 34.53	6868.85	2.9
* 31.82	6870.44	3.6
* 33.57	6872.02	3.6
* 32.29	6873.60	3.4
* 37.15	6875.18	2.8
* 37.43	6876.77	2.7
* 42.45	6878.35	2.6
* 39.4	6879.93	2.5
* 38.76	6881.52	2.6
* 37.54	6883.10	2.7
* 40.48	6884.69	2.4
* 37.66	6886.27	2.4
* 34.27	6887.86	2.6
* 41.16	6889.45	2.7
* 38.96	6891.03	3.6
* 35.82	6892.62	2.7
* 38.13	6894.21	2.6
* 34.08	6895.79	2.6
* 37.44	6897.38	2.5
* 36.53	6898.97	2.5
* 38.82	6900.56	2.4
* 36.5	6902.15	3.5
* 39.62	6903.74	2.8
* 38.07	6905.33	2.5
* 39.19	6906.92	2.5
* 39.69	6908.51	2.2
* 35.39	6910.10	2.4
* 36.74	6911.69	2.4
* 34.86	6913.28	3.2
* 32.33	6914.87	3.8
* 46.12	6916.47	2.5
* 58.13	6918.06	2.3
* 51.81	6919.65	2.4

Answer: 1.1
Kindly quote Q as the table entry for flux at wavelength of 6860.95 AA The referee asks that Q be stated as 32.21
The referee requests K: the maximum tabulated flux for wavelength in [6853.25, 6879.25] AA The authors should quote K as 44.97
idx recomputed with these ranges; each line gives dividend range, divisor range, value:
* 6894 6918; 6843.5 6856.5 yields 1.04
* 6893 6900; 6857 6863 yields 1.06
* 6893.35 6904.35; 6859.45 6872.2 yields 1.05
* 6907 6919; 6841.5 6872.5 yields 1.10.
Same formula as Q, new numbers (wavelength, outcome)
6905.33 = 38.07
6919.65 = 51.81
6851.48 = 34.23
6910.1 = 35.39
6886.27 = 37.66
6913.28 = 34.86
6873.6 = 32.29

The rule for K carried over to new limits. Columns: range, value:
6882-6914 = 41.16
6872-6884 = 42.45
